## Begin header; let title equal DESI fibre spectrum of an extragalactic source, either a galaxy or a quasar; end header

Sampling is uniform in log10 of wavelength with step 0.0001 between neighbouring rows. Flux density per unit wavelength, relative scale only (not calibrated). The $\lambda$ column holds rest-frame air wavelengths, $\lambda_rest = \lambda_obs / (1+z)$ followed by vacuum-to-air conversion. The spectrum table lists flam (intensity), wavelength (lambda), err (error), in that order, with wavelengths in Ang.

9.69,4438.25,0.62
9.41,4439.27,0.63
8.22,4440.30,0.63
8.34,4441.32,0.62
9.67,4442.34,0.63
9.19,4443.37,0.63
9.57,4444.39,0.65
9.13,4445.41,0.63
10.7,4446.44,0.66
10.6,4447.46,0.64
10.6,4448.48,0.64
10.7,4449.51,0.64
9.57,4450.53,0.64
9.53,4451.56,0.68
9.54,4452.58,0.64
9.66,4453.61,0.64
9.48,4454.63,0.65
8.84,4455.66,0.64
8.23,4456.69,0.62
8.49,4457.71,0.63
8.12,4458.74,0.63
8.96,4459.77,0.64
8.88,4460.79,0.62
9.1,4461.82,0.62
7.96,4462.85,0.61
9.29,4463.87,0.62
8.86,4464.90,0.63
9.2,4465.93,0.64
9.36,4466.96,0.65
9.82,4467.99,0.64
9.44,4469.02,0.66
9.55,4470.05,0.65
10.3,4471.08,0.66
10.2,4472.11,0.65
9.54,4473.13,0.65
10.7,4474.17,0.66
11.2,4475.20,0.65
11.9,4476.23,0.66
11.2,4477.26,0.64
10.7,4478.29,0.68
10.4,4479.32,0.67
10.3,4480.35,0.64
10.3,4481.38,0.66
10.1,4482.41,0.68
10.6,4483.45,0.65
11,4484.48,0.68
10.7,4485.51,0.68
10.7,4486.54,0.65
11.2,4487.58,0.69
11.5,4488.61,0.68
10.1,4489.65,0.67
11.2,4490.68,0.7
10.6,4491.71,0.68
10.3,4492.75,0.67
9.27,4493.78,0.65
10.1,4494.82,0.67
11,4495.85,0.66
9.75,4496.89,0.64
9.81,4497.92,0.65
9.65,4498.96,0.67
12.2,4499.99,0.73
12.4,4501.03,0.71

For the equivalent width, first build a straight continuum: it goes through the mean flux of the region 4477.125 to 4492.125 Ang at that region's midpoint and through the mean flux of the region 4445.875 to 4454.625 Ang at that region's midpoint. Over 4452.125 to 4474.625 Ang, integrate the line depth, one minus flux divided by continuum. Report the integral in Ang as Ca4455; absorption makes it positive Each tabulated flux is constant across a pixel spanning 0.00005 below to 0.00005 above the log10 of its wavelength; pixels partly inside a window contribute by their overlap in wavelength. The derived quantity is 2.3 Ang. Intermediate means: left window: 10.1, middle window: 9.24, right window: 10.7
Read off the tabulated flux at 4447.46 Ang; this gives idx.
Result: 10.6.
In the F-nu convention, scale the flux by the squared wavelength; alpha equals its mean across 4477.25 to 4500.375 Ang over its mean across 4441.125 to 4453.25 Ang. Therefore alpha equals 1.1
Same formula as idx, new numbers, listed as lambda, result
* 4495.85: 11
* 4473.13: 9.54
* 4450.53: 9.57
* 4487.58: 11.2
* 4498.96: 9.65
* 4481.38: 10.3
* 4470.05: 9.55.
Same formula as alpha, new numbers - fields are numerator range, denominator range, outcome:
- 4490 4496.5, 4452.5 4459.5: 1.19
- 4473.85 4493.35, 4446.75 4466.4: 1.18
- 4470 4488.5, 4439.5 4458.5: 1.14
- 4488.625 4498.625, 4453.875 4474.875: 1.13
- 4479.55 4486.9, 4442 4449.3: 1.08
